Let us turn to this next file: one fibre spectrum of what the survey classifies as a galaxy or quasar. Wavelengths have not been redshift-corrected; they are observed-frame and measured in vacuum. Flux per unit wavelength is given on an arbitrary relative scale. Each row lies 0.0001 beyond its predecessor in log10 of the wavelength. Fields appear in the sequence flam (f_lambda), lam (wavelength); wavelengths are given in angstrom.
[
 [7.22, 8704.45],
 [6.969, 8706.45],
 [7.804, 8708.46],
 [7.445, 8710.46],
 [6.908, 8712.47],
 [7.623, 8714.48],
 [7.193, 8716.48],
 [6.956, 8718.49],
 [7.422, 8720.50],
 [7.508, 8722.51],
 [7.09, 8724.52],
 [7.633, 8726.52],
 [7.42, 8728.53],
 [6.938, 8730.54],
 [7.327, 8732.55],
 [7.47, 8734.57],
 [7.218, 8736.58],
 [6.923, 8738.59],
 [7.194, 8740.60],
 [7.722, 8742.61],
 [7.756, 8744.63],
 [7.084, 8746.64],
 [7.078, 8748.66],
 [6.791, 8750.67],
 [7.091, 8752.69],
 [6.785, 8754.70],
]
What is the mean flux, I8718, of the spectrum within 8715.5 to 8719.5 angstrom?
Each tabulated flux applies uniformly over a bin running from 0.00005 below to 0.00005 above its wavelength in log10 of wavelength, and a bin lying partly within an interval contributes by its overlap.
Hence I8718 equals 7.07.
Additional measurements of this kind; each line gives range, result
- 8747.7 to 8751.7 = 6.93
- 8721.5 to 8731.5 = 7.32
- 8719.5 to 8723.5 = 7.46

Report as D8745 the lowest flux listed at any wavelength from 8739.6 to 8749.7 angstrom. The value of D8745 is 7.078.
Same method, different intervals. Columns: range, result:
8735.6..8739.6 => 6.923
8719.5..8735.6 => 6.938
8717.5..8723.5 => 6.956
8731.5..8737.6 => 7.218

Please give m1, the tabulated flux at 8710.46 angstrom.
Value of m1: 7.445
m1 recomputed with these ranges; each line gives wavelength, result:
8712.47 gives 6.908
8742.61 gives 7.722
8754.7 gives 6.785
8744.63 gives 7.756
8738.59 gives 6.923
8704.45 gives 7.22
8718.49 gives 6.956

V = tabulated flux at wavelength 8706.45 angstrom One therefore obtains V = 6.969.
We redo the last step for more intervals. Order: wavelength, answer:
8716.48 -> 7.193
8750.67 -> 6.791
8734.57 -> 7.47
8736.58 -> 7.218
